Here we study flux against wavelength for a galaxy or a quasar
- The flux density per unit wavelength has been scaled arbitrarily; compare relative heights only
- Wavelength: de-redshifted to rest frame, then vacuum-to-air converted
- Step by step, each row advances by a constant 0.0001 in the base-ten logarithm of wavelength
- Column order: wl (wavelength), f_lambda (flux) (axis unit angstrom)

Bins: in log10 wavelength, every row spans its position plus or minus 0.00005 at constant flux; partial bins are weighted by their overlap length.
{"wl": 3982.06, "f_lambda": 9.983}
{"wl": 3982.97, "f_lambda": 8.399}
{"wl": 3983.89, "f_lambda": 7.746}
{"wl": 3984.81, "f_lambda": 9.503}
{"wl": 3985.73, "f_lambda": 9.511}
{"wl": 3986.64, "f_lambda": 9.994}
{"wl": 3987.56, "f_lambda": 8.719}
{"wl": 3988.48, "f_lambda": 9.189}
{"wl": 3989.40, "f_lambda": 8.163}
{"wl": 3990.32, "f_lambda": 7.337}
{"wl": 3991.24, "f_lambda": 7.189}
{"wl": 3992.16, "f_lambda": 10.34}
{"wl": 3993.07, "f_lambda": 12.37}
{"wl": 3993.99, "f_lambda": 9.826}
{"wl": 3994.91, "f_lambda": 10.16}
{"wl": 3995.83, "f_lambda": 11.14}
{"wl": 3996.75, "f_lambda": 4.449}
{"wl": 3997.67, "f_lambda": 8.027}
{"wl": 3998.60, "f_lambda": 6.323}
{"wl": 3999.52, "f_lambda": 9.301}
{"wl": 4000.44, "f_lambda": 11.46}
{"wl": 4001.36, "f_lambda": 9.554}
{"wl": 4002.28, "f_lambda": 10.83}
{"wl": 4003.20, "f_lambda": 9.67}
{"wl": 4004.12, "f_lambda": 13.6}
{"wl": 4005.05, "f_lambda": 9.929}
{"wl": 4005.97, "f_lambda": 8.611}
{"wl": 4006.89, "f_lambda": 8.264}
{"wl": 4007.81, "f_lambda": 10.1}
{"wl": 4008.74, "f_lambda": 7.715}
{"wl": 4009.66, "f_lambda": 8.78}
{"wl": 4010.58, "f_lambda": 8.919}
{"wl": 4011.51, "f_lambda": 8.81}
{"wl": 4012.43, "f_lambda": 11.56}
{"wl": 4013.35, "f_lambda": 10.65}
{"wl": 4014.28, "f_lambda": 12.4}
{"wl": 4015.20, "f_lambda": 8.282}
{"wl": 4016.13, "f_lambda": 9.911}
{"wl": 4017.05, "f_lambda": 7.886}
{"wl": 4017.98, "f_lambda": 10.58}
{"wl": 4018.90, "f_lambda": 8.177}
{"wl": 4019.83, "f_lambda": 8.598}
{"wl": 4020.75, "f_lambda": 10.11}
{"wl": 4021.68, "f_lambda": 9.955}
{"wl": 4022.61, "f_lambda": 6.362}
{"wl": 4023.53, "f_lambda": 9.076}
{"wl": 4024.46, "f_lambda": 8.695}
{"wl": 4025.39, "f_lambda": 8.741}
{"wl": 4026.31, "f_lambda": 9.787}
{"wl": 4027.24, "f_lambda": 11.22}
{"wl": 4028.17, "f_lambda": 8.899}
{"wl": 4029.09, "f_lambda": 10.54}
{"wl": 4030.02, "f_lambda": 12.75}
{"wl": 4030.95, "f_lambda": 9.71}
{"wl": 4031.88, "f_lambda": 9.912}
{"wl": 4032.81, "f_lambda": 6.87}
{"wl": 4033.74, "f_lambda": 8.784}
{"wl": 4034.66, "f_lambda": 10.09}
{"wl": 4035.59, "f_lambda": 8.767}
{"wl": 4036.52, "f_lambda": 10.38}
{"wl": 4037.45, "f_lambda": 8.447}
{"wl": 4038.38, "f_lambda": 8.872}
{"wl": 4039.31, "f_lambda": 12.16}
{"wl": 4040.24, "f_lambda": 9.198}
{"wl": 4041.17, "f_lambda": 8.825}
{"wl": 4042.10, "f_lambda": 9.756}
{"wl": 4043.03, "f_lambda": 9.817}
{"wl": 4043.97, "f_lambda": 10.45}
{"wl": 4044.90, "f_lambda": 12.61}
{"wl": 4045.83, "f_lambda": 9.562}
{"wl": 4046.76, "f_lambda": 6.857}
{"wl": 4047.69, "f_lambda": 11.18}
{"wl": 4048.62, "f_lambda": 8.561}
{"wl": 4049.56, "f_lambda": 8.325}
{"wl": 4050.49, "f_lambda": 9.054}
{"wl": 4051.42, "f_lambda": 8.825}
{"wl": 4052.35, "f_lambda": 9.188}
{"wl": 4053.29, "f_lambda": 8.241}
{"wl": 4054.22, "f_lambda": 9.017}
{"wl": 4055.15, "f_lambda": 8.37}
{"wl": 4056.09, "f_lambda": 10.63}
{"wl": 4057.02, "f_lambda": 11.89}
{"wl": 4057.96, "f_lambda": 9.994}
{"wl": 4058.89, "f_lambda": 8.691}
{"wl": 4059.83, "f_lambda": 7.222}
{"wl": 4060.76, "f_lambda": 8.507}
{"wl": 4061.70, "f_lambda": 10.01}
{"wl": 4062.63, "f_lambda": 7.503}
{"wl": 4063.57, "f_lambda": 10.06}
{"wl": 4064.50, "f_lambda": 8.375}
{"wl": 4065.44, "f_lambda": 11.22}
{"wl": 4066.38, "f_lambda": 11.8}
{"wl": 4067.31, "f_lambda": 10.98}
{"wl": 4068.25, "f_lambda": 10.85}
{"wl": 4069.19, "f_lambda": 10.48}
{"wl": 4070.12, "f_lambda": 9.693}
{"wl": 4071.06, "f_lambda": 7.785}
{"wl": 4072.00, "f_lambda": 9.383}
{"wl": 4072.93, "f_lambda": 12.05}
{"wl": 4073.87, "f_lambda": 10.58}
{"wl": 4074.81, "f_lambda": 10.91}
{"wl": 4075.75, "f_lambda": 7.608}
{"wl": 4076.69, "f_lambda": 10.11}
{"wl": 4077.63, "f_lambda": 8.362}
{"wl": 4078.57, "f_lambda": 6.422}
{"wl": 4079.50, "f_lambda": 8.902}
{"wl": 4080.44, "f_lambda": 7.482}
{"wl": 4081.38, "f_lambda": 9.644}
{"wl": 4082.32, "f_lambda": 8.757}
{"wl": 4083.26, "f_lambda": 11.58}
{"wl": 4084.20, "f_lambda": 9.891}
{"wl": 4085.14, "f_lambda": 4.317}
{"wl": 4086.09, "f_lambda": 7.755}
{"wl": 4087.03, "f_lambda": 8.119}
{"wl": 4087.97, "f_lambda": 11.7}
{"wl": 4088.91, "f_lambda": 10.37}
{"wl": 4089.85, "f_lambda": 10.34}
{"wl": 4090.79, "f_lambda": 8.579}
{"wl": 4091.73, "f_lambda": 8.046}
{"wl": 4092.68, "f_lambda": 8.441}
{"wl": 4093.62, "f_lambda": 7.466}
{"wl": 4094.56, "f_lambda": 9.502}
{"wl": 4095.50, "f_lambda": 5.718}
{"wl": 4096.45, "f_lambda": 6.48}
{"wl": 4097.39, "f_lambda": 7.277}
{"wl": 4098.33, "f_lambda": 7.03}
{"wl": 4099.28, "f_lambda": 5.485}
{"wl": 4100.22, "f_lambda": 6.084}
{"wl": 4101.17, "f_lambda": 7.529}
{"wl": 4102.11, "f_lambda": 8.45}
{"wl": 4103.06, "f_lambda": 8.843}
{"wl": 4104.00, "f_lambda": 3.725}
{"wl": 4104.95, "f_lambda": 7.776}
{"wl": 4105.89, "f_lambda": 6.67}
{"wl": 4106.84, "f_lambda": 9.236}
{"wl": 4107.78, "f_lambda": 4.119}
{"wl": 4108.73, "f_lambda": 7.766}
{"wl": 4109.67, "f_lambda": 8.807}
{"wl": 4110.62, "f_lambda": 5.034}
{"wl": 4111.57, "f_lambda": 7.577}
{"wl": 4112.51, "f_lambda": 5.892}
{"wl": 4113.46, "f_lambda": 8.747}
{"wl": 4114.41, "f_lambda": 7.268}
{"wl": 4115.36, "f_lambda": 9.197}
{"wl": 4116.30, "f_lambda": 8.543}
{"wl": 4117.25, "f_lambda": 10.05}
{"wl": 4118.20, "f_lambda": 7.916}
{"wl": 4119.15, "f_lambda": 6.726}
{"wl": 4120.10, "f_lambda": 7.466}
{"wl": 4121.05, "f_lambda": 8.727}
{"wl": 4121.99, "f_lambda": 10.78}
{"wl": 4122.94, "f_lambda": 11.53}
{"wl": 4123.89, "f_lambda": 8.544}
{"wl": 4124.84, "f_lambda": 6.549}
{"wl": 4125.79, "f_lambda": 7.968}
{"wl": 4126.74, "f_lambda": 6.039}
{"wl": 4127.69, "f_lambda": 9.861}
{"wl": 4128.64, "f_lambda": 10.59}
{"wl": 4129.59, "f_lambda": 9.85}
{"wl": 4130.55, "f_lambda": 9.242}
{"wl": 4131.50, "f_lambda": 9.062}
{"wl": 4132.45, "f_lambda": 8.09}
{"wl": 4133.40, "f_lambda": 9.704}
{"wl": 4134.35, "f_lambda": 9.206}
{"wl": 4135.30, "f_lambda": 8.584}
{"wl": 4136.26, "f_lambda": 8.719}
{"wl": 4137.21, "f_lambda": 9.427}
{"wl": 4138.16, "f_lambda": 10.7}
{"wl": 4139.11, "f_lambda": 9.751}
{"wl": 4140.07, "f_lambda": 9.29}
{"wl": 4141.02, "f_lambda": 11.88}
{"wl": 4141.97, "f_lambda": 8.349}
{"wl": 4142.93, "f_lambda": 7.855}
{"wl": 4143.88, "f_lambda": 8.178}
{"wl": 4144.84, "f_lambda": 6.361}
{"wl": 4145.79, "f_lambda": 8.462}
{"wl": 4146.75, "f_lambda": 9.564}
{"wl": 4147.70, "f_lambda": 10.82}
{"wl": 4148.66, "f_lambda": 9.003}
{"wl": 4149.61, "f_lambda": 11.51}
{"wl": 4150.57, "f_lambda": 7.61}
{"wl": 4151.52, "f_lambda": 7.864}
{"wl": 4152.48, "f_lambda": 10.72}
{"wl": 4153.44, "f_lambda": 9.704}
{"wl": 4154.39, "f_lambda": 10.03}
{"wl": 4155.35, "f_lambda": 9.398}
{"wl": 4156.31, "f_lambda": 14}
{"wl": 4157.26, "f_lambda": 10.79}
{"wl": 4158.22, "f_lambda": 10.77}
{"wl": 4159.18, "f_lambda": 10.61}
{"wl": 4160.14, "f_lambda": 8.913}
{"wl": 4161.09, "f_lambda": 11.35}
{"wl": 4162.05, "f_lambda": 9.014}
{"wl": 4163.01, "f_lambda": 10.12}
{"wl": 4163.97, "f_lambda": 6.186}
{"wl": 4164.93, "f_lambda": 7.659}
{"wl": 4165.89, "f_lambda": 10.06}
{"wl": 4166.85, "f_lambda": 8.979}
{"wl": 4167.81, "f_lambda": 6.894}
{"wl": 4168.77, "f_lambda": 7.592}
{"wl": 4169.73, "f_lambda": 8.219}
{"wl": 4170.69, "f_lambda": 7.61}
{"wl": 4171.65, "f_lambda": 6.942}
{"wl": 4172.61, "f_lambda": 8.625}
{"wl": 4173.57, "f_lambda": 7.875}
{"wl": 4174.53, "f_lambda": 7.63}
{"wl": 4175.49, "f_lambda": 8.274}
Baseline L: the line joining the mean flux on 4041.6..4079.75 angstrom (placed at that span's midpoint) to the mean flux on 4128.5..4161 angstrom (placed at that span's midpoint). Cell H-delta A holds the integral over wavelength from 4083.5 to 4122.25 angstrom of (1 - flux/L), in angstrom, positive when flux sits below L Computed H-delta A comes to 7.1 angstrom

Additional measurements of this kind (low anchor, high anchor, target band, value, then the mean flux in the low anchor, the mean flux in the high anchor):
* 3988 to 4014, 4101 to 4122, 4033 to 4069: -4.0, 9.39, 7.63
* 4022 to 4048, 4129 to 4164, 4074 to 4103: 3.8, 9.58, 9.52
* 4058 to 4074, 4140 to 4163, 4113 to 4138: 2.3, 9.71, 9.69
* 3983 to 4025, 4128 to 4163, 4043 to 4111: 5.0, 9.27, 9.59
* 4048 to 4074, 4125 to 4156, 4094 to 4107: 3.2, 9.54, 9.17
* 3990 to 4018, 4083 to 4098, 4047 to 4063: -0.5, 9.48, 8.42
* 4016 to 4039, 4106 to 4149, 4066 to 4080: -1.1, 9.34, 8.58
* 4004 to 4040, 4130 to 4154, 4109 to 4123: 1.6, 9.52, 9.19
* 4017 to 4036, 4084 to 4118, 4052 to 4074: -3.0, 9.34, 7.7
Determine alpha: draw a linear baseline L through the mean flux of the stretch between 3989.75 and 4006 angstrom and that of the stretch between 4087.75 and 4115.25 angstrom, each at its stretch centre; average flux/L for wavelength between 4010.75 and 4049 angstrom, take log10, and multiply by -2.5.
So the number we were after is -0.086 mag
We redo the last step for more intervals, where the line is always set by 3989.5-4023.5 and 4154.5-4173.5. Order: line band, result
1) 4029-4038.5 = -0.03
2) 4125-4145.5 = 0.03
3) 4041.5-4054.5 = -0.01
